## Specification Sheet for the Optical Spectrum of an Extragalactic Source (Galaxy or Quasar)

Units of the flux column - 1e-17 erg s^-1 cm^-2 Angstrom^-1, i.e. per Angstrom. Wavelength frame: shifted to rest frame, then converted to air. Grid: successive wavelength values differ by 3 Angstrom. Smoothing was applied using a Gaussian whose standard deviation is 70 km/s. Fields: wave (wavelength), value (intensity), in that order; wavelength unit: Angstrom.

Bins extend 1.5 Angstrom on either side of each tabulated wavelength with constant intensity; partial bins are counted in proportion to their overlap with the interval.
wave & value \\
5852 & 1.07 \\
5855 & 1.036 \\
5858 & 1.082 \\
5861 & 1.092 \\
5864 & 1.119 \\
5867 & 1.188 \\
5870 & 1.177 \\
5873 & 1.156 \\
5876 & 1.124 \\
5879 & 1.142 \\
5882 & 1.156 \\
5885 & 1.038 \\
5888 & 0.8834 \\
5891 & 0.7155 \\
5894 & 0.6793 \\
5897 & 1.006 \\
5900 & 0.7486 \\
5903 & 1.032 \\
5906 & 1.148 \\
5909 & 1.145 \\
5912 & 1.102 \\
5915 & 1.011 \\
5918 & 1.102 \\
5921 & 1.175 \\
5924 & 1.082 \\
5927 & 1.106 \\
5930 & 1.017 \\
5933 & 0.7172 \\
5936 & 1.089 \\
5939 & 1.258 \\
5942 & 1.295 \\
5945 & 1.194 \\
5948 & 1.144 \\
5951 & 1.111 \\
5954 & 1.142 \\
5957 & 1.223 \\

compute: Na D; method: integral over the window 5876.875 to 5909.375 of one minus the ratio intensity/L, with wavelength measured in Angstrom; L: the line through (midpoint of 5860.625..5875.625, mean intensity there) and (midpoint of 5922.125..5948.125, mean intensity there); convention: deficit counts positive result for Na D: 4.6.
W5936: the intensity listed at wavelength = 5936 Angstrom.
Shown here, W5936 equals 1.089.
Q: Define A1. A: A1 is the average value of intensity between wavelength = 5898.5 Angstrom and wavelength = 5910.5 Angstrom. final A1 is 1.02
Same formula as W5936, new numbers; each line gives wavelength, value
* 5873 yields 1.156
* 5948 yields 1.144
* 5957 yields 1.223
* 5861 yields 1.092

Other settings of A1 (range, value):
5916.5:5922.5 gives 1.14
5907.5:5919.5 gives 1.09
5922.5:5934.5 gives 0.981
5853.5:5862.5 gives 1.07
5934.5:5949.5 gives 1.2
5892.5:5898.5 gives 0.843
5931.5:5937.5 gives 0.903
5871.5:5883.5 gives 1.14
